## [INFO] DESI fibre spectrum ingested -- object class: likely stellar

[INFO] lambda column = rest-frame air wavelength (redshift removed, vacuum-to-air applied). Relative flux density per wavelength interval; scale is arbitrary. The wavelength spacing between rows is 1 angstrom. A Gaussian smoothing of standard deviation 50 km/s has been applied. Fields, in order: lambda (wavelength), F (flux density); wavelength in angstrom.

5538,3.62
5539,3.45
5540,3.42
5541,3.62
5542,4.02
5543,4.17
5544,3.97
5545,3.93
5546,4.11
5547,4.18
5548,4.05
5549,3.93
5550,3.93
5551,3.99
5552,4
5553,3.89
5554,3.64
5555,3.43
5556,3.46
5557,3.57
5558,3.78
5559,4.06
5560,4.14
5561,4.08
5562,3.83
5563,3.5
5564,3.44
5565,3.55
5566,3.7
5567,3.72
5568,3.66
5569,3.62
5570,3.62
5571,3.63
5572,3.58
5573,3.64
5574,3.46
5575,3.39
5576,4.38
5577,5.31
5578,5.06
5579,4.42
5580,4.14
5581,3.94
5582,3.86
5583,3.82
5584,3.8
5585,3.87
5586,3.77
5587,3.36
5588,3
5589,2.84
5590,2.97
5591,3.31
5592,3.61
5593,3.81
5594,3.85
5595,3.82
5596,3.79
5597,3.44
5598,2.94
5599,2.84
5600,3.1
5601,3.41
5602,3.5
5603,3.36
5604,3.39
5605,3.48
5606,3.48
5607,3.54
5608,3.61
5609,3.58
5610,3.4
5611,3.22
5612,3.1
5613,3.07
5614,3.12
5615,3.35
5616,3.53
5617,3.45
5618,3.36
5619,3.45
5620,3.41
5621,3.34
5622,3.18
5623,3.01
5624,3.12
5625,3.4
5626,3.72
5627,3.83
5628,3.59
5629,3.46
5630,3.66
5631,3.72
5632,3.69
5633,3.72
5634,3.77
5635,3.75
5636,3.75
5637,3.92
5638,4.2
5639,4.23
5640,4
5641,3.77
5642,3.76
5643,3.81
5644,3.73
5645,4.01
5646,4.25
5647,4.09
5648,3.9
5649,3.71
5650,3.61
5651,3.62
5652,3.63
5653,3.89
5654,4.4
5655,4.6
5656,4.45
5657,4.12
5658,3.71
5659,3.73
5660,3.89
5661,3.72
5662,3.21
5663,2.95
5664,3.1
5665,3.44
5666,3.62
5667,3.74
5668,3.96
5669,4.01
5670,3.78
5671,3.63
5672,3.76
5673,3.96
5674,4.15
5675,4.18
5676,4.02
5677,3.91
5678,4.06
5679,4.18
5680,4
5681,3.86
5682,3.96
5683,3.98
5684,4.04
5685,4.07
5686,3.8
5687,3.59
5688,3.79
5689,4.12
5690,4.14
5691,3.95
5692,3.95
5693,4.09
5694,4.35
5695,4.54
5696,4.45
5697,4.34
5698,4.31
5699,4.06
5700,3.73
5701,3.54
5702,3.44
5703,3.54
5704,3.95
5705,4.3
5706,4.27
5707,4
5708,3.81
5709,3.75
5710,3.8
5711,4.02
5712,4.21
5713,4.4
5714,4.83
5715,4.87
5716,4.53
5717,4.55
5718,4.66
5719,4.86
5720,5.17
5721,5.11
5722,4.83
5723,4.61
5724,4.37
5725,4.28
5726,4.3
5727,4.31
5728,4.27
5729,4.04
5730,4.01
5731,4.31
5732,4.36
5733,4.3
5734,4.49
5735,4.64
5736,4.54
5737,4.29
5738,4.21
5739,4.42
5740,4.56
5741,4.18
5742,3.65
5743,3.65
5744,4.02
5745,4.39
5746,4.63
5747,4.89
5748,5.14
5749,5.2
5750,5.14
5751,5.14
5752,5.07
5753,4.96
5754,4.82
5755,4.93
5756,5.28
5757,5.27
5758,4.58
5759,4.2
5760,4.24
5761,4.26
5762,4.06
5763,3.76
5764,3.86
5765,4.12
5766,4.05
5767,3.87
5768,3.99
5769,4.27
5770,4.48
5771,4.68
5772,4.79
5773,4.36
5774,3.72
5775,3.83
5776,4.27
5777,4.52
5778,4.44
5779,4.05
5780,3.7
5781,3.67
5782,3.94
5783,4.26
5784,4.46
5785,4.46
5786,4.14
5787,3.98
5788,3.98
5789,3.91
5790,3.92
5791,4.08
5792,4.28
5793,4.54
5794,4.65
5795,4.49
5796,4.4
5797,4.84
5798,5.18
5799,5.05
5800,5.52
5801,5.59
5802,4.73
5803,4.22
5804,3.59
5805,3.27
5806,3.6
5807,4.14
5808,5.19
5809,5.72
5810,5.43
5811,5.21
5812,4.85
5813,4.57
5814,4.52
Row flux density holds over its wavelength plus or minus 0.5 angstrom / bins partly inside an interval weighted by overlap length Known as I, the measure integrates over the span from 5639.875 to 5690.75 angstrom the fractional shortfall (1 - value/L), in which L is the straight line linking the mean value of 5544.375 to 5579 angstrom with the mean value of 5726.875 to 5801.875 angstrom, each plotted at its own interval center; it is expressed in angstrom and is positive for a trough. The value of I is 3.4 angstrom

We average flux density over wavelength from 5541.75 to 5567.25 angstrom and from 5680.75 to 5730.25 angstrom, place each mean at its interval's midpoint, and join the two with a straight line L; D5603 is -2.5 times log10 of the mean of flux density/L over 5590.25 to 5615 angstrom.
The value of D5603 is 0.165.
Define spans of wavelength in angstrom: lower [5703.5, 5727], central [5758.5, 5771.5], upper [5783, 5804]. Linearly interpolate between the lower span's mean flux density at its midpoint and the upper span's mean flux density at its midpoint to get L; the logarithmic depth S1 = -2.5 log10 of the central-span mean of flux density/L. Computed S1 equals 0.08 mag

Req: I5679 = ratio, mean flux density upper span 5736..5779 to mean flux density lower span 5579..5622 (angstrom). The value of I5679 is 1.28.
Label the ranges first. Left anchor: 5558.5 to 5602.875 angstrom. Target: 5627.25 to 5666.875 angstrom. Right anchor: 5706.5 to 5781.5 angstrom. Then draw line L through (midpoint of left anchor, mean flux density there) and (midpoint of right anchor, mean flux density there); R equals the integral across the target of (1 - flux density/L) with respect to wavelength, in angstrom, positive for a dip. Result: 1.8 angstrom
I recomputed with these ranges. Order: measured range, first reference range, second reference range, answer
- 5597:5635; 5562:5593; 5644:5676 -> 3.76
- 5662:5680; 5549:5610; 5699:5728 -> 1.37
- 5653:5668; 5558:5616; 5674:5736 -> 0.78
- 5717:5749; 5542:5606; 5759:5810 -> -2.15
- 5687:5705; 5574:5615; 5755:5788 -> -0.23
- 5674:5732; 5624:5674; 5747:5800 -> -1.65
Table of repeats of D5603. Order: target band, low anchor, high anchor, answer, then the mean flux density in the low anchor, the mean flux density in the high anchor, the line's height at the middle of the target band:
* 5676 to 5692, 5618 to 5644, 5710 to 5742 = 0.03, 3.65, 4.45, 4.09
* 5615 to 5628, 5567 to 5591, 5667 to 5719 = 0.14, 3.78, 4.07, 3.89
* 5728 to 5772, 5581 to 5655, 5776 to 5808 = -0.08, 3.58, 4.32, 4.14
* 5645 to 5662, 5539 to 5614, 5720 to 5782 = 0.02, 3.68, 4.4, 4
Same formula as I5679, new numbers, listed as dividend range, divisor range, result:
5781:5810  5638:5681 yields 1.15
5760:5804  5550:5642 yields 1.19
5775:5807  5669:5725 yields 1.04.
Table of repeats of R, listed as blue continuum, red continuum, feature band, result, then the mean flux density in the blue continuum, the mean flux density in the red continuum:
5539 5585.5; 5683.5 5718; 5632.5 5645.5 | 0.4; 3.87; 4.1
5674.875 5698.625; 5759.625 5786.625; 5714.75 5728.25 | -1.7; 4.07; 4.16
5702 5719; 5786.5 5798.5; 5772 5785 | 0.6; 4.21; 4.35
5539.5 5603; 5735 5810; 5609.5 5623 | 2.1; 3.74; 4.42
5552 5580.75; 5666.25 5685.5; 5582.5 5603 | 2.3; 3.85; 3.96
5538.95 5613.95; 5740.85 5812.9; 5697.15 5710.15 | 0.8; 3.68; 4.44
